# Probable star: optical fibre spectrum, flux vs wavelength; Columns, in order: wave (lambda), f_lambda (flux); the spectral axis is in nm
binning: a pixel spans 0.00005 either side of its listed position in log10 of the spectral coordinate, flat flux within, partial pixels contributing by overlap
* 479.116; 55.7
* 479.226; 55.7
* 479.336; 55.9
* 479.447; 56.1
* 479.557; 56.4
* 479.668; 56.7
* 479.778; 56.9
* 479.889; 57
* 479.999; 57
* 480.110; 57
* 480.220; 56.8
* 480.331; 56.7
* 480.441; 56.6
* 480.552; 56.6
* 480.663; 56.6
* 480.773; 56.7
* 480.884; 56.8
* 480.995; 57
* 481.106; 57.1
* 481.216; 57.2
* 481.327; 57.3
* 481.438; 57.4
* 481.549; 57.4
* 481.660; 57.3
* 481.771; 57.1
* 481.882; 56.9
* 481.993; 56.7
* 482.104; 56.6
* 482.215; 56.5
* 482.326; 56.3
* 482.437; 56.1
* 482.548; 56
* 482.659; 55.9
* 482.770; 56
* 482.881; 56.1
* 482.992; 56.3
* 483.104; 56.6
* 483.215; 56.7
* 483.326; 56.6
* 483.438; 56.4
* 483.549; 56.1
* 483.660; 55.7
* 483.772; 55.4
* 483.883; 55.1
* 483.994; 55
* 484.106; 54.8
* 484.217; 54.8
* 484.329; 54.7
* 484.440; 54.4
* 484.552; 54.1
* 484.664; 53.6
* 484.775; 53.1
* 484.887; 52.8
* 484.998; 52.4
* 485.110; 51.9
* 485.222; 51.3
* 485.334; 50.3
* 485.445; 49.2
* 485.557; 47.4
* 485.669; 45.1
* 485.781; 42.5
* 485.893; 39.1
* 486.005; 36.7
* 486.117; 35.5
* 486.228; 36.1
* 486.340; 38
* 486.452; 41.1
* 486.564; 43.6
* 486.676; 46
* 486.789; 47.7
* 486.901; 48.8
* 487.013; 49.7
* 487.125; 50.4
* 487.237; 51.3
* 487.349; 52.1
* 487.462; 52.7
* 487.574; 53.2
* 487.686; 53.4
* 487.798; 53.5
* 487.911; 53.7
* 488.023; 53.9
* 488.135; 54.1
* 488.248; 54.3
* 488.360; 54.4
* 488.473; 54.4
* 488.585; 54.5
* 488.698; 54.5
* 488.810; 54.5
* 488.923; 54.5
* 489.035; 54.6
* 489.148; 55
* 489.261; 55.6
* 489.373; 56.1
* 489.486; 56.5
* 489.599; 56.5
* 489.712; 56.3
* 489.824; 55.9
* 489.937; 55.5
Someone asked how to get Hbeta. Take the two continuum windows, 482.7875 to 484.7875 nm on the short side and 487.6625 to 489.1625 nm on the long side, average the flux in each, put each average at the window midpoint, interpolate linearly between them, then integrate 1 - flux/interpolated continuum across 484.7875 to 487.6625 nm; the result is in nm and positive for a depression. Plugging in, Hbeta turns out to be 0.42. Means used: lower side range 55.4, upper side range 54.2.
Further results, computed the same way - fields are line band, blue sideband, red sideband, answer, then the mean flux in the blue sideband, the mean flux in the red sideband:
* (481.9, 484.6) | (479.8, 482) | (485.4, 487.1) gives -0.263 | 57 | 43.2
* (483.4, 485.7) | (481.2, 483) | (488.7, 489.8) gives 0.130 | 56.7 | 55.5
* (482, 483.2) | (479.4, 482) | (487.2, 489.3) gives -0.003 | 56.9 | 53.9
